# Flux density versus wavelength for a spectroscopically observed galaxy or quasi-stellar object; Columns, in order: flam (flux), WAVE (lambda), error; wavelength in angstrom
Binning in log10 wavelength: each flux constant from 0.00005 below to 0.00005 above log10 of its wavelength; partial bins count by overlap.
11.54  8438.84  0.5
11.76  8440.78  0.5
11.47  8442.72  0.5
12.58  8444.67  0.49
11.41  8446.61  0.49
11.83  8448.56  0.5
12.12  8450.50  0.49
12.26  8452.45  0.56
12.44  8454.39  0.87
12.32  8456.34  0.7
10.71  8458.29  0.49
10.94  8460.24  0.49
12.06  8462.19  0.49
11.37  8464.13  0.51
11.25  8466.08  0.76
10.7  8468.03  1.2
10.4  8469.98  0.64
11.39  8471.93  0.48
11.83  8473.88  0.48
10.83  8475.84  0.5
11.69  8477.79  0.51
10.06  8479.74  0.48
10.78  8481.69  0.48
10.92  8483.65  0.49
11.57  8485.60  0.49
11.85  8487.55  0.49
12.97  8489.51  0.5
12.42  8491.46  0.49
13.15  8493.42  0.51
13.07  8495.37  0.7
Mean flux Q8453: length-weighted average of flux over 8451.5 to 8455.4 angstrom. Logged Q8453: 12.4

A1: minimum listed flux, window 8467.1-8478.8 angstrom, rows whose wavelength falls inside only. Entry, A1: 10.4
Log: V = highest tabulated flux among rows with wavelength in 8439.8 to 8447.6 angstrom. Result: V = 12.58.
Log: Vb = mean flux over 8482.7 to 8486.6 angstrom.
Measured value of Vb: 11.3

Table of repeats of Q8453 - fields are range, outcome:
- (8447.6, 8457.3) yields 12.2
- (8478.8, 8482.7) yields 10.4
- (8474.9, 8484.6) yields 10.9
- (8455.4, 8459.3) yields 11.5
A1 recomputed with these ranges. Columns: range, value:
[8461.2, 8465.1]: 11.37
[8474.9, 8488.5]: 10.06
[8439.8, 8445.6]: 11.47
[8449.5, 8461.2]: 10.71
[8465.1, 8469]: 10.7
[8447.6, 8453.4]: 11.83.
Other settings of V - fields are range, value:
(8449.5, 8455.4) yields 12.44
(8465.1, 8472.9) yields 11.39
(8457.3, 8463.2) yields 12.06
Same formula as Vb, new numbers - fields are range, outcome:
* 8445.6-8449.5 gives 11.6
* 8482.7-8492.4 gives 12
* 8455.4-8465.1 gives 11.5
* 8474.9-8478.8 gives 11.3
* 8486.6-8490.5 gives 12.4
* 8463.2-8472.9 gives 11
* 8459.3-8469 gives 11.3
